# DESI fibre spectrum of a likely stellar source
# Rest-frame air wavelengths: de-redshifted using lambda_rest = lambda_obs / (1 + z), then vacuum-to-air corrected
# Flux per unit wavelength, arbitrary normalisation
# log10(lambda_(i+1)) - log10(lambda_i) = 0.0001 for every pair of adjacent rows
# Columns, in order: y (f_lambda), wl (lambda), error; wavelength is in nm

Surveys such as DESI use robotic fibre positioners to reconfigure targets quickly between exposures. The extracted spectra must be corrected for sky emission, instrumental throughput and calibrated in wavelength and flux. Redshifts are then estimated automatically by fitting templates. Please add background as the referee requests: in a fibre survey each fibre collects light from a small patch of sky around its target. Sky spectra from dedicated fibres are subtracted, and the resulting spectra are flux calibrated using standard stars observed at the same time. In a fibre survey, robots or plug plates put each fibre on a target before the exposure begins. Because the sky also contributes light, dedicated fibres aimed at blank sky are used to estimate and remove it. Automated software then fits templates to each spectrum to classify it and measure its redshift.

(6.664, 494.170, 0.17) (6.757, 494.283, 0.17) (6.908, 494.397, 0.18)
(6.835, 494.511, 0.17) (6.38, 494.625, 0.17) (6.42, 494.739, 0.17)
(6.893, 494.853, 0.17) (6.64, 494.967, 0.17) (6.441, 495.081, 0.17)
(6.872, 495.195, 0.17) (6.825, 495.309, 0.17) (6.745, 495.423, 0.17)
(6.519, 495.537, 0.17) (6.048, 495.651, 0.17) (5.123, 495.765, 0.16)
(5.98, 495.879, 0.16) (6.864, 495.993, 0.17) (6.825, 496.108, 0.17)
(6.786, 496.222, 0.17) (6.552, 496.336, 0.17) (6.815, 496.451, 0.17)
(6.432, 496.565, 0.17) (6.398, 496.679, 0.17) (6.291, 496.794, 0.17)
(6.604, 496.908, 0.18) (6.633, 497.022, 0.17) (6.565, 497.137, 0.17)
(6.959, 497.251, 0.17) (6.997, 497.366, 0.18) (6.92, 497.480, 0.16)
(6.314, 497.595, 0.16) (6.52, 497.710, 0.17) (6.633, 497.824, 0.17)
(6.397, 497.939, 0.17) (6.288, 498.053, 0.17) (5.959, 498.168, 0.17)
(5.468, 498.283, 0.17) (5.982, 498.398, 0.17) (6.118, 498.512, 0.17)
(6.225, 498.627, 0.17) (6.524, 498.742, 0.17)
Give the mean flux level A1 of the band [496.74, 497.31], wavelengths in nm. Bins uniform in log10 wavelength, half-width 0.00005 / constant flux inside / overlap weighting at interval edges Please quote 6.62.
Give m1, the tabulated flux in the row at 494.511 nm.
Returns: 6.835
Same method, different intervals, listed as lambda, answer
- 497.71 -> 6.52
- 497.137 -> 6.565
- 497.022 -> 6.633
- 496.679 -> 6.398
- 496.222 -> 6.786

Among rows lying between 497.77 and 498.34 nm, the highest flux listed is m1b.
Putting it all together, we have 6.633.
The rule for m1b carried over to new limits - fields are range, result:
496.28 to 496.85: 6.815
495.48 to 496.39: 6.864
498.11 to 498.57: 6.118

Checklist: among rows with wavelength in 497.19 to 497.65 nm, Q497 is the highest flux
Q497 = 6.997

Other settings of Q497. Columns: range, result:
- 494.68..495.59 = 6.893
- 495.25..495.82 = 6.825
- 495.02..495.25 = 6.872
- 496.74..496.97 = 6.604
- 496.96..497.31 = 6.959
